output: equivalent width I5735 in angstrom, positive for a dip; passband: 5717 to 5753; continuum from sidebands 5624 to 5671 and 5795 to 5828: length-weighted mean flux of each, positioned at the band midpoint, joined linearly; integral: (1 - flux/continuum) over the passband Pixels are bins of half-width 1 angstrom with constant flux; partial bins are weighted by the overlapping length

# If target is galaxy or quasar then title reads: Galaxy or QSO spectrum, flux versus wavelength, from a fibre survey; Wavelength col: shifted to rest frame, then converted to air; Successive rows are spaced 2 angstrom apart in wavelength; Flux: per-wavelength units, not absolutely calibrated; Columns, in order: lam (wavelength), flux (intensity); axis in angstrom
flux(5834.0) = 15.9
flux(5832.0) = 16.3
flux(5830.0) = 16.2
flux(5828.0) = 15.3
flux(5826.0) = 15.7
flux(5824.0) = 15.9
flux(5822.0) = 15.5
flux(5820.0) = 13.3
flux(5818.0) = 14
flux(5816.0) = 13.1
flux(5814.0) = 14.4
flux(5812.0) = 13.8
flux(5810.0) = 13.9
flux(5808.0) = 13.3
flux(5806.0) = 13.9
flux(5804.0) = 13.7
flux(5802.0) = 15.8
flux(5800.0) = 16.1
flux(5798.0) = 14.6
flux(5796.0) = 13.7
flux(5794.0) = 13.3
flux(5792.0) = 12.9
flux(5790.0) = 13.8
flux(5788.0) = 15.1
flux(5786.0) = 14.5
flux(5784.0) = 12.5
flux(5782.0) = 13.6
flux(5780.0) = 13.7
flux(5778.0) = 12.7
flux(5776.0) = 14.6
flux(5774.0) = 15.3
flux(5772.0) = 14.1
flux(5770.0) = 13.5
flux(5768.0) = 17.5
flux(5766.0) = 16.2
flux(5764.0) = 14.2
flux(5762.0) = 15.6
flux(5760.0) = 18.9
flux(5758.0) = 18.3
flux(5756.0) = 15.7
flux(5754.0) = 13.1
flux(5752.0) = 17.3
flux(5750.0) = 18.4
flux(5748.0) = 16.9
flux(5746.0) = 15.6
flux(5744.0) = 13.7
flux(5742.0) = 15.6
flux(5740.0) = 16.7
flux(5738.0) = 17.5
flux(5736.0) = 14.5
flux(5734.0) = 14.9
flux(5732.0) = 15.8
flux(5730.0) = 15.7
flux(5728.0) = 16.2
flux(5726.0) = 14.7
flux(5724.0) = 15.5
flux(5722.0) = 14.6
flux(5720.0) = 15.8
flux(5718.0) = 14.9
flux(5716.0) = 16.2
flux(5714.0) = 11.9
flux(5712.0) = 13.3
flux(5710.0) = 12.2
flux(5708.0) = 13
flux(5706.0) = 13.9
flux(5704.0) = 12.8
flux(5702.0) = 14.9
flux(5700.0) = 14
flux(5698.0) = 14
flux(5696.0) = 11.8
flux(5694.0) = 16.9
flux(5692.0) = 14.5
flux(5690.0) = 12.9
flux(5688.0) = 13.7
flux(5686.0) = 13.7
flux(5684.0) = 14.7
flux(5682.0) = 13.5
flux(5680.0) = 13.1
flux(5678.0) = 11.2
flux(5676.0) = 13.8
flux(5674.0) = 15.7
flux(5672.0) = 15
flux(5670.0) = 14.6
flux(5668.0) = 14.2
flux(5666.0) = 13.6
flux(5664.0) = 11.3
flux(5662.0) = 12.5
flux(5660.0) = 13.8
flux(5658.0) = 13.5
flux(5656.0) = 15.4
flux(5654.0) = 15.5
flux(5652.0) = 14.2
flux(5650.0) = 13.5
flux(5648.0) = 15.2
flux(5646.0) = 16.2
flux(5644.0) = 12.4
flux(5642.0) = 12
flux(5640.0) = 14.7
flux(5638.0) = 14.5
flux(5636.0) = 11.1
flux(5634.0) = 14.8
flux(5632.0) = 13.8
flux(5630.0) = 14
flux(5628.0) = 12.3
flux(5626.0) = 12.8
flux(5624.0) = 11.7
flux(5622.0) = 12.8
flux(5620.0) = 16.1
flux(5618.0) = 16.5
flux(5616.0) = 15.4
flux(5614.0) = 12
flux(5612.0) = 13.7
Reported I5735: -4.34 angstrom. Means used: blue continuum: 13.7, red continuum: 14.4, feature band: 15.8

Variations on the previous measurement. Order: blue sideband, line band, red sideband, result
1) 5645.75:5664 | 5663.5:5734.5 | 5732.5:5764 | 4.5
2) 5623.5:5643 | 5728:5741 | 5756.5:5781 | -0.9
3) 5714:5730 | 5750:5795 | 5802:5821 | -1.5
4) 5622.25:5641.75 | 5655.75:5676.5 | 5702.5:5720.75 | -0.7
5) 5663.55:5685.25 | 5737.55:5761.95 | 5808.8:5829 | -3.9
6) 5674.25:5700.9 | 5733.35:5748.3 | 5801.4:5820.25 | -2.0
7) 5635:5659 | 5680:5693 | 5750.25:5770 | 0.9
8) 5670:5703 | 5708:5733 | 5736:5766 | 0.8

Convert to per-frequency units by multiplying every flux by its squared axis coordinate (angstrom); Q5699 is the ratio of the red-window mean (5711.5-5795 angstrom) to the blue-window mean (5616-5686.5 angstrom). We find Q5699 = 1.1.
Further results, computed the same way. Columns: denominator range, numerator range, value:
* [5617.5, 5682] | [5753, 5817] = 1.11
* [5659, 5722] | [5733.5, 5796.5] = 1.13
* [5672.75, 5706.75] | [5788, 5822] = 1.06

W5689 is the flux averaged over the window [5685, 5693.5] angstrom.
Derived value 13.9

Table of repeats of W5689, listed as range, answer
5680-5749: 14.6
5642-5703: 13.9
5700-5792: 15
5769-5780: 14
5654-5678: 13.9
